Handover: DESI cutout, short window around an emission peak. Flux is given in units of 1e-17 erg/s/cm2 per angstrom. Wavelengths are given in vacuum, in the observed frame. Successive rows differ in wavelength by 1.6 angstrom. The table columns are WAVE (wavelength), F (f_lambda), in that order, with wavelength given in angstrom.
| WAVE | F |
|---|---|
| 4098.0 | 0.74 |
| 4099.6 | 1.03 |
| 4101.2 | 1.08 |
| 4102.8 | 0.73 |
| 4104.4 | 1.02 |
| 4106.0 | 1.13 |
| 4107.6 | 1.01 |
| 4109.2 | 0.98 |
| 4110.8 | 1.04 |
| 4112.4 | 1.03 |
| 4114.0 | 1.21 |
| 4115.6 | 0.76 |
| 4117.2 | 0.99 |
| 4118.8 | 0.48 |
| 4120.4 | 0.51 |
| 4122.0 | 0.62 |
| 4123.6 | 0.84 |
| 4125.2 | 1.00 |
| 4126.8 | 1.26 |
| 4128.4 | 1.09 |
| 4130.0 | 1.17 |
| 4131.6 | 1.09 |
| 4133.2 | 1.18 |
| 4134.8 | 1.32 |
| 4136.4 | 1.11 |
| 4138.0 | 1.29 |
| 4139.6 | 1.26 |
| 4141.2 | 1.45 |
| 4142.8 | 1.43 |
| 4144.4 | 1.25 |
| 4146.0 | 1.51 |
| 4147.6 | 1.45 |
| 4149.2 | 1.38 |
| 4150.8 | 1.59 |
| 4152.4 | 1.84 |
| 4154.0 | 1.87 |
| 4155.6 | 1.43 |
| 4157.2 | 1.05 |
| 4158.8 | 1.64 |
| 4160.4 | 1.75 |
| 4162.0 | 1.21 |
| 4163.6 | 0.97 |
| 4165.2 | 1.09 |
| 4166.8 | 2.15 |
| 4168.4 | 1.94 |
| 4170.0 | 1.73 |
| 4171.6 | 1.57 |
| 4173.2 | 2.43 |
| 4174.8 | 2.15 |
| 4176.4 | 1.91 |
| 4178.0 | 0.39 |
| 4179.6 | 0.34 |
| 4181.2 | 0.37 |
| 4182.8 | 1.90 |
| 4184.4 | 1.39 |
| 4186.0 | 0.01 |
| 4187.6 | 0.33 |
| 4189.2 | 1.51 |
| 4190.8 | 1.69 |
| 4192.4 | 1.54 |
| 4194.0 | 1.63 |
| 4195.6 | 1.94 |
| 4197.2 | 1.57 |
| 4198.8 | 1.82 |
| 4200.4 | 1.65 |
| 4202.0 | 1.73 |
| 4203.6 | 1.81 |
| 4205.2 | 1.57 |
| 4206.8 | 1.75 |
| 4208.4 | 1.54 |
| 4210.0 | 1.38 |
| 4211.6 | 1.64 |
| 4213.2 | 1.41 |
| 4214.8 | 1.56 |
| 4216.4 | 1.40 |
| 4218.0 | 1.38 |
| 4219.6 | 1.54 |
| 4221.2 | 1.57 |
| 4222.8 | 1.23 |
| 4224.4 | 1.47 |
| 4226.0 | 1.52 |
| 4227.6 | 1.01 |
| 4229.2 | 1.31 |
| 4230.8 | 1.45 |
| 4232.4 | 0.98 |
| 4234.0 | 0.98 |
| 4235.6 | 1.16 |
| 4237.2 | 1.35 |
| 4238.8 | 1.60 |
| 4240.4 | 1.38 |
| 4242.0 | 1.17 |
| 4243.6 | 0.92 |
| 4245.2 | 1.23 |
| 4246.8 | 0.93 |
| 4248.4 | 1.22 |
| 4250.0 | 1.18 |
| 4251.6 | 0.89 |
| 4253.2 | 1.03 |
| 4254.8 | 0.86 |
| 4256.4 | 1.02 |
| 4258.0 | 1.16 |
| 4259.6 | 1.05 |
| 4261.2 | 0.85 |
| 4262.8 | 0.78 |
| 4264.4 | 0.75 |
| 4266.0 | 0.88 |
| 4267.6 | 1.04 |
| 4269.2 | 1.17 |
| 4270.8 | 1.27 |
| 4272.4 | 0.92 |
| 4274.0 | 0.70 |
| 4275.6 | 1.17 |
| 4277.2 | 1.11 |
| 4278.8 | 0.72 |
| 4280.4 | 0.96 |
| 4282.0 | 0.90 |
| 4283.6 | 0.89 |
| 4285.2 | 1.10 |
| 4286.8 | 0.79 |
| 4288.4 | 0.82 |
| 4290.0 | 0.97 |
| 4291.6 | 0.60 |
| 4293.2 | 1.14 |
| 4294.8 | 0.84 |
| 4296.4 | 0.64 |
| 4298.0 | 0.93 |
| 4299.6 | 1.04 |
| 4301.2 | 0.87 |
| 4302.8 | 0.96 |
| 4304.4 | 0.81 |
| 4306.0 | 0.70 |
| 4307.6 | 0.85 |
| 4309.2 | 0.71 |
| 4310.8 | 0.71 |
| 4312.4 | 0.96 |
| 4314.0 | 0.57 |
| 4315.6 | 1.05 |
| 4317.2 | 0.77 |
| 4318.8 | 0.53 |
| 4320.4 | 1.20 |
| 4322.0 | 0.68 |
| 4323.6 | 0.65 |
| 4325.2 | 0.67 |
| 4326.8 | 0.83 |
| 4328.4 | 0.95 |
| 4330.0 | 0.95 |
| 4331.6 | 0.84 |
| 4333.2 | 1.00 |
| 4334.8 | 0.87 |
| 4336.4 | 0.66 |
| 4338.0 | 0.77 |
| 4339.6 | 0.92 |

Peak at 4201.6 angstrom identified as C IV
